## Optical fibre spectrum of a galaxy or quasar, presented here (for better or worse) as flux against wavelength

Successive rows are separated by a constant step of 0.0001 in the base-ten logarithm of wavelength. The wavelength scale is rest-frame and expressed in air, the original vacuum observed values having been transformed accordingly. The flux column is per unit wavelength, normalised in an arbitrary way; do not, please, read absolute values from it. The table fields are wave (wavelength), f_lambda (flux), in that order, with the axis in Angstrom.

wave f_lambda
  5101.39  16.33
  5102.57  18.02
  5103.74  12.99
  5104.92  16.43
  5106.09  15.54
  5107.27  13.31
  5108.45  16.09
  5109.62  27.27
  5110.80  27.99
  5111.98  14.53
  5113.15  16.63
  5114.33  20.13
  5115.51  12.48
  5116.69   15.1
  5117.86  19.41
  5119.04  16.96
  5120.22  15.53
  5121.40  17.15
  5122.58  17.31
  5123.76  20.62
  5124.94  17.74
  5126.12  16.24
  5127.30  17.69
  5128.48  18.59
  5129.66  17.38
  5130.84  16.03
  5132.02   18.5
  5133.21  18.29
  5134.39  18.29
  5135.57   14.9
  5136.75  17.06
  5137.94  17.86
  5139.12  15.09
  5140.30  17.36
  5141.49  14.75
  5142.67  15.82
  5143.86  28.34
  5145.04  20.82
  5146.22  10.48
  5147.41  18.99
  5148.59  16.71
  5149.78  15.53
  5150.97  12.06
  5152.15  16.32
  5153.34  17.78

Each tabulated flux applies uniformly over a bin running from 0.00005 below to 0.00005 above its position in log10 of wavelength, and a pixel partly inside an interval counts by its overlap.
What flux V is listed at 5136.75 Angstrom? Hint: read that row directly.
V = 17.06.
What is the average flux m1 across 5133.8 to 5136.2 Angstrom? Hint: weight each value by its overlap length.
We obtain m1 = 16.6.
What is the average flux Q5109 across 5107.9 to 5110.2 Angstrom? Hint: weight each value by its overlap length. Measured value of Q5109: 21.8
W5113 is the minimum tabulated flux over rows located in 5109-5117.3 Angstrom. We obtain 12.48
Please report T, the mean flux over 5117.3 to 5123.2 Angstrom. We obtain 17.3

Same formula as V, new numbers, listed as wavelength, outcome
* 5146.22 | 10.48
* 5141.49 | 14.75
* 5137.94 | 17.86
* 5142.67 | 15.82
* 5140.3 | 17.36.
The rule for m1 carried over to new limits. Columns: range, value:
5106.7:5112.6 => 19.8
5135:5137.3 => 16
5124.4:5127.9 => 17.2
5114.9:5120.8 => 15.9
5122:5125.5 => 18.6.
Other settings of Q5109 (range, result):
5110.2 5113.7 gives 19.8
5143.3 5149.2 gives 19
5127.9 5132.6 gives 17.6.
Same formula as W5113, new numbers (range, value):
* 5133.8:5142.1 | 14.75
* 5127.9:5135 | 16.03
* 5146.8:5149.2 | 16.71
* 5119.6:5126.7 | 15.53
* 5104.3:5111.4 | 13.31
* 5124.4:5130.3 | 16.24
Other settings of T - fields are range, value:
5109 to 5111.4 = 27.4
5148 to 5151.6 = 14.8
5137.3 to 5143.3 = 16.2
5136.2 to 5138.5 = 17.4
